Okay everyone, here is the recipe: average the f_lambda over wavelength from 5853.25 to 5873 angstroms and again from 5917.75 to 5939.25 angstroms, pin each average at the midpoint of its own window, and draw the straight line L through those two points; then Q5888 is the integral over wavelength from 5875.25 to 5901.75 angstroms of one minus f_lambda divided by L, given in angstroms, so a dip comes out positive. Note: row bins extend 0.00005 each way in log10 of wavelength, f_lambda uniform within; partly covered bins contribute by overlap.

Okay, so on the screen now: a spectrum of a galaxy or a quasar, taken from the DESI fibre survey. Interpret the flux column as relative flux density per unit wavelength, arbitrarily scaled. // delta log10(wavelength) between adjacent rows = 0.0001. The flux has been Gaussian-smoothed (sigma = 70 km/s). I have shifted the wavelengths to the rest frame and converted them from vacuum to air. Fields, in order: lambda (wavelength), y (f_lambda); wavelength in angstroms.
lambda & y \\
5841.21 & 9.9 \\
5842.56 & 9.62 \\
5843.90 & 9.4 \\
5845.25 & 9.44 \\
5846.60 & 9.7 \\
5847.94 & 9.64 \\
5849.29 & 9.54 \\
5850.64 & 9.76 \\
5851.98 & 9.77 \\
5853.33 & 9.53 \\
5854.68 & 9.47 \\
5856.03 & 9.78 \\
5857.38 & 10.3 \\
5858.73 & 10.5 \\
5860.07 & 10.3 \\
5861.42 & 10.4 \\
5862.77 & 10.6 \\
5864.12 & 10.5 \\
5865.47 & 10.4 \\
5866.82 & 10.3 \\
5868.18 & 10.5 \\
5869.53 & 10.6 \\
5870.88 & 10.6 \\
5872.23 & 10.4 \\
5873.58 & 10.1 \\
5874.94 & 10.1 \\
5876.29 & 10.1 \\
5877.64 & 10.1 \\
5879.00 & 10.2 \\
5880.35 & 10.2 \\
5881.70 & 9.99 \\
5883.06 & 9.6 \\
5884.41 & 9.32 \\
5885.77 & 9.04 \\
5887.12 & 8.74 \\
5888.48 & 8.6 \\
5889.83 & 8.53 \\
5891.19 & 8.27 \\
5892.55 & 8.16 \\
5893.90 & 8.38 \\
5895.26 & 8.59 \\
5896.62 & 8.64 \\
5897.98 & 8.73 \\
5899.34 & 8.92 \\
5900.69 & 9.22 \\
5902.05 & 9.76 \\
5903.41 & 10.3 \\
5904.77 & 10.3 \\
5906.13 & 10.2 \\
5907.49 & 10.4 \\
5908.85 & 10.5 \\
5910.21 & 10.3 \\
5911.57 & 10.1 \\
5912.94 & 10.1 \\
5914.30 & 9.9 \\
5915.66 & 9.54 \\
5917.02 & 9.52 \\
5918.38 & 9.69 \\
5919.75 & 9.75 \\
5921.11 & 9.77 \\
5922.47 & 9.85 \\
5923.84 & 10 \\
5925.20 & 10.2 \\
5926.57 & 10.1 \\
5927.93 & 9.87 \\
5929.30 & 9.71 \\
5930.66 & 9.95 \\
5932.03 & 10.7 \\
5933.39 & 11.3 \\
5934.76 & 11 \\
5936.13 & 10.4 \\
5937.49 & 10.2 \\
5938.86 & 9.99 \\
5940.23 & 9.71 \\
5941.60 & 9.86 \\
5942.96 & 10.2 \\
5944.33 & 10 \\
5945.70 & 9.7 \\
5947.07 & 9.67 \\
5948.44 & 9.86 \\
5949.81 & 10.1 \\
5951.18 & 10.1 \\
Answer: 2.9 angstroms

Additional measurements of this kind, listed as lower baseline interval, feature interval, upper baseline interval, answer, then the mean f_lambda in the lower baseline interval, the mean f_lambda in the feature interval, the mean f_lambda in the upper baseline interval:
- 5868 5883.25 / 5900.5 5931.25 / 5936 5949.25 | 0.3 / 10.2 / 9.97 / 9.94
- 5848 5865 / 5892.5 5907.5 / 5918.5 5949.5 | 1.1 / 10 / 9.3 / 10.1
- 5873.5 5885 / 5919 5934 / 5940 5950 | -0.3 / 9.97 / 10.1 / 9.89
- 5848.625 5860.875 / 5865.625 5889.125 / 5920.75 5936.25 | 0.2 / 9.89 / 9.92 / 10.2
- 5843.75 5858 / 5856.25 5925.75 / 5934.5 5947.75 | 0.3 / 9.67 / 9.79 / 10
